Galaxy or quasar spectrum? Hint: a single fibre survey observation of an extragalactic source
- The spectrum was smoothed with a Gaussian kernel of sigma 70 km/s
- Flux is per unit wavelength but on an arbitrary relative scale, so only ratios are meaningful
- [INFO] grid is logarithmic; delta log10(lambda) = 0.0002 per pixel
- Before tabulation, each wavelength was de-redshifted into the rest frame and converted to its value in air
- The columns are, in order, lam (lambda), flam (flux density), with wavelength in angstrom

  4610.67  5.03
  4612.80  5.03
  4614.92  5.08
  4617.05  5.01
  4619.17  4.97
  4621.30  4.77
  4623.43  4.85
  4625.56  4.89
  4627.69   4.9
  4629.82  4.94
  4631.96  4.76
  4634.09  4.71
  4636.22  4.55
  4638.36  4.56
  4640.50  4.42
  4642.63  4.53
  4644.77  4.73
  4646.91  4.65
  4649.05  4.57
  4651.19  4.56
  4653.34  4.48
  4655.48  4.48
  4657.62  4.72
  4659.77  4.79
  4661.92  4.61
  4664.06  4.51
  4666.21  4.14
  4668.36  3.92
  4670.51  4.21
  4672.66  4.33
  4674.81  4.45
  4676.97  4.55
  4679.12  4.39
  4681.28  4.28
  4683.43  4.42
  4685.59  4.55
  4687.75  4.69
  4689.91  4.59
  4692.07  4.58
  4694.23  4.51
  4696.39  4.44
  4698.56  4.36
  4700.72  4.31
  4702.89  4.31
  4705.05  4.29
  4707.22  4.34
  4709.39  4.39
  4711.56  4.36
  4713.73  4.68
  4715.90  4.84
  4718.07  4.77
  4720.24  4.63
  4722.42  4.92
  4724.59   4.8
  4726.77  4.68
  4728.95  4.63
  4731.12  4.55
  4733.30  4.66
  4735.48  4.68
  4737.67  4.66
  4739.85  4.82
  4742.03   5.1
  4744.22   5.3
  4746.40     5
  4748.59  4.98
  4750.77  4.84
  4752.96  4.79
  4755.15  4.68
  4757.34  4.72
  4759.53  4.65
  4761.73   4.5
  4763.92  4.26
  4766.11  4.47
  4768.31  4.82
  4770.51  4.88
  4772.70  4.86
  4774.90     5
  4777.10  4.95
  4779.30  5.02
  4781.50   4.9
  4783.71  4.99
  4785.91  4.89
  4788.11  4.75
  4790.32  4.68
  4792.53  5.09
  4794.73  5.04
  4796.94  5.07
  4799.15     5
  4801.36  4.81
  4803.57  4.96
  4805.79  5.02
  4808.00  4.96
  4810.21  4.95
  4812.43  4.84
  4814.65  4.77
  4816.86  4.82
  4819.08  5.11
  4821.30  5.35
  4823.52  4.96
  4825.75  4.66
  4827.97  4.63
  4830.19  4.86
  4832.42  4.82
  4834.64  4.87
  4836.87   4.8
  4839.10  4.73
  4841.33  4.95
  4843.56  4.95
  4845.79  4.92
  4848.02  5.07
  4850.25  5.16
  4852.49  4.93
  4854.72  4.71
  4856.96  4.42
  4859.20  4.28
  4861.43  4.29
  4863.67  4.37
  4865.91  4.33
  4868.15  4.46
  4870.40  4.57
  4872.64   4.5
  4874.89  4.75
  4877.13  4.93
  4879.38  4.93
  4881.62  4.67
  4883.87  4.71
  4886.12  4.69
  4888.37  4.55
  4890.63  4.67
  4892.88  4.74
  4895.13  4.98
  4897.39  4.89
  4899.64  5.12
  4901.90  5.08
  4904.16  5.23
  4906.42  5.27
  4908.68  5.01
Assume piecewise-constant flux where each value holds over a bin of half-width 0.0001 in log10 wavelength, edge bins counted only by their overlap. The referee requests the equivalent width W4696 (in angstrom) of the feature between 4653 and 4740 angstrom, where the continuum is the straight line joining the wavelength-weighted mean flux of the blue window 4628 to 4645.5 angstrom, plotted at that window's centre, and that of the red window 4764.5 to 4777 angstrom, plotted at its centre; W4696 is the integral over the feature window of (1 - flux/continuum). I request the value 3.7 angstrom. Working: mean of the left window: 4.66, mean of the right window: 4.8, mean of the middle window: 4.52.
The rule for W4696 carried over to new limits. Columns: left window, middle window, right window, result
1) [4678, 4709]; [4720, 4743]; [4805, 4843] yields -0.9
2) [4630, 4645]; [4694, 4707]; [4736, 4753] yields 1.2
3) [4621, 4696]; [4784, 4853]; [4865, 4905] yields -3.1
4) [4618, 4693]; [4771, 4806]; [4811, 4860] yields -1.2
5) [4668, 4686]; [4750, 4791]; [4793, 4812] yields 0.4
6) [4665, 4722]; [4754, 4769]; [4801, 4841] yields 0.3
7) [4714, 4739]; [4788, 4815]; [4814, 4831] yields -0.4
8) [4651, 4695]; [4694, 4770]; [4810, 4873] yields -1.4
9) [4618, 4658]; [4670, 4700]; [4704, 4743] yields 1.4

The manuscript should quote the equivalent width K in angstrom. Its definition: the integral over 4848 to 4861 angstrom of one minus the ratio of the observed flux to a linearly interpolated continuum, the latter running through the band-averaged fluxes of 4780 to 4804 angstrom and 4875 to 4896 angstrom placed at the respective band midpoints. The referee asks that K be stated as 0.3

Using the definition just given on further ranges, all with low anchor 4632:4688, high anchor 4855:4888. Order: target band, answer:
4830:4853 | -1.8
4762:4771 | -0.1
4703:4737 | -0.7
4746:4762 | -0.9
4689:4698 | 0.0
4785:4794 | -0.6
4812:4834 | -1.6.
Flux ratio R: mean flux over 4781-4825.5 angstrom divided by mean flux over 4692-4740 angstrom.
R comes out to 1.08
